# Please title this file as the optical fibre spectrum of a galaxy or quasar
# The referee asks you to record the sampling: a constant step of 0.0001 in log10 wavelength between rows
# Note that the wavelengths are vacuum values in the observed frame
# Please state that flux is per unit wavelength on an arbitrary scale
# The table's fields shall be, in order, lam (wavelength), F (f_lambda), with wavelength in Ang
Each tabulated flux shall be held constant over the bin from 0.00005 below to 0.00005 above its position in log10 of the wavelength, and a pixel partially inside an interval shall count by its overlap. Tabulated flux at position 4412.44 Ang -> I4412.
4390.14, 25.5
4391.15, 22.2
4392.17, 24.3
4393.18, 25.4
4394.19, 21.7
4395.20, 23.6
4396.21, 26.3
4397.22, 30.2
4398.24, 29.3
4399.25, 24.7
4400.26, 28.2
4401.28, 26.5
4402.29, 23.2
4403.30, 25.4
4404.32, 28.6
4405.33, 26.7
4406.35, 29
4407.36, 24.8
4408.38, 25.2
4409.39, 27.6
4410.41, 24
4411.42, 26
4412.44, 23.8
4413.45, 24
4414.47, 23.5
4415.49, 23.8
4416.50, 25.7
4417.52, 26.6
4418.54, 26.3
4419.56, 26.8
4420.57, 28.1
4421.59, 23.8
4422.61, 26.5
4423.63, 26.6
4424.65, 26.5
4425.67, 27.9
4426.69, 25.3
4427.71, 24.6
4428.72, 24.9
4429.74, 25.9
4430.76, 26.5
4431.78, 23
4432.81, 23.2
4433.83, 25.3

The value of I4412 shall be 23.8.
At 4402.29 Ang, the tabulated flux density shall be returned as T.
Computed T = 23.2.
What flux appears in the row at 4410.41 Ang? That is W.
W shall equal 24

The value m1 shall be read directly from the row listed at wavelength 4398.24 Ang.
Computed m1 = 29.3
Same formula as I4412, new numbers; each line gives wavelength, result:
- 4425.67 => 27.9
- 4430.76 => 26.5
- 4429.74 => 25.9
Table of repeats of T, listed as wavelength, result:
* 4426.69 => 25.3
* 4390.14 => 25.5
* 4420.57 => 28.1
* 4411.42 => 26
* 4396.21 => 26.3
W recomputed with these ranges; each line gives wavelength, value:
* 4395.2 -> 23.6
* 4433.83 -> 25.3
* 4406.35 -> 29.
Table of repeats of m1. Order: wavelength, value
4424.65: 26.5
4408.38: 25.2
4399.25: 24.7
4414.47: 23.5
